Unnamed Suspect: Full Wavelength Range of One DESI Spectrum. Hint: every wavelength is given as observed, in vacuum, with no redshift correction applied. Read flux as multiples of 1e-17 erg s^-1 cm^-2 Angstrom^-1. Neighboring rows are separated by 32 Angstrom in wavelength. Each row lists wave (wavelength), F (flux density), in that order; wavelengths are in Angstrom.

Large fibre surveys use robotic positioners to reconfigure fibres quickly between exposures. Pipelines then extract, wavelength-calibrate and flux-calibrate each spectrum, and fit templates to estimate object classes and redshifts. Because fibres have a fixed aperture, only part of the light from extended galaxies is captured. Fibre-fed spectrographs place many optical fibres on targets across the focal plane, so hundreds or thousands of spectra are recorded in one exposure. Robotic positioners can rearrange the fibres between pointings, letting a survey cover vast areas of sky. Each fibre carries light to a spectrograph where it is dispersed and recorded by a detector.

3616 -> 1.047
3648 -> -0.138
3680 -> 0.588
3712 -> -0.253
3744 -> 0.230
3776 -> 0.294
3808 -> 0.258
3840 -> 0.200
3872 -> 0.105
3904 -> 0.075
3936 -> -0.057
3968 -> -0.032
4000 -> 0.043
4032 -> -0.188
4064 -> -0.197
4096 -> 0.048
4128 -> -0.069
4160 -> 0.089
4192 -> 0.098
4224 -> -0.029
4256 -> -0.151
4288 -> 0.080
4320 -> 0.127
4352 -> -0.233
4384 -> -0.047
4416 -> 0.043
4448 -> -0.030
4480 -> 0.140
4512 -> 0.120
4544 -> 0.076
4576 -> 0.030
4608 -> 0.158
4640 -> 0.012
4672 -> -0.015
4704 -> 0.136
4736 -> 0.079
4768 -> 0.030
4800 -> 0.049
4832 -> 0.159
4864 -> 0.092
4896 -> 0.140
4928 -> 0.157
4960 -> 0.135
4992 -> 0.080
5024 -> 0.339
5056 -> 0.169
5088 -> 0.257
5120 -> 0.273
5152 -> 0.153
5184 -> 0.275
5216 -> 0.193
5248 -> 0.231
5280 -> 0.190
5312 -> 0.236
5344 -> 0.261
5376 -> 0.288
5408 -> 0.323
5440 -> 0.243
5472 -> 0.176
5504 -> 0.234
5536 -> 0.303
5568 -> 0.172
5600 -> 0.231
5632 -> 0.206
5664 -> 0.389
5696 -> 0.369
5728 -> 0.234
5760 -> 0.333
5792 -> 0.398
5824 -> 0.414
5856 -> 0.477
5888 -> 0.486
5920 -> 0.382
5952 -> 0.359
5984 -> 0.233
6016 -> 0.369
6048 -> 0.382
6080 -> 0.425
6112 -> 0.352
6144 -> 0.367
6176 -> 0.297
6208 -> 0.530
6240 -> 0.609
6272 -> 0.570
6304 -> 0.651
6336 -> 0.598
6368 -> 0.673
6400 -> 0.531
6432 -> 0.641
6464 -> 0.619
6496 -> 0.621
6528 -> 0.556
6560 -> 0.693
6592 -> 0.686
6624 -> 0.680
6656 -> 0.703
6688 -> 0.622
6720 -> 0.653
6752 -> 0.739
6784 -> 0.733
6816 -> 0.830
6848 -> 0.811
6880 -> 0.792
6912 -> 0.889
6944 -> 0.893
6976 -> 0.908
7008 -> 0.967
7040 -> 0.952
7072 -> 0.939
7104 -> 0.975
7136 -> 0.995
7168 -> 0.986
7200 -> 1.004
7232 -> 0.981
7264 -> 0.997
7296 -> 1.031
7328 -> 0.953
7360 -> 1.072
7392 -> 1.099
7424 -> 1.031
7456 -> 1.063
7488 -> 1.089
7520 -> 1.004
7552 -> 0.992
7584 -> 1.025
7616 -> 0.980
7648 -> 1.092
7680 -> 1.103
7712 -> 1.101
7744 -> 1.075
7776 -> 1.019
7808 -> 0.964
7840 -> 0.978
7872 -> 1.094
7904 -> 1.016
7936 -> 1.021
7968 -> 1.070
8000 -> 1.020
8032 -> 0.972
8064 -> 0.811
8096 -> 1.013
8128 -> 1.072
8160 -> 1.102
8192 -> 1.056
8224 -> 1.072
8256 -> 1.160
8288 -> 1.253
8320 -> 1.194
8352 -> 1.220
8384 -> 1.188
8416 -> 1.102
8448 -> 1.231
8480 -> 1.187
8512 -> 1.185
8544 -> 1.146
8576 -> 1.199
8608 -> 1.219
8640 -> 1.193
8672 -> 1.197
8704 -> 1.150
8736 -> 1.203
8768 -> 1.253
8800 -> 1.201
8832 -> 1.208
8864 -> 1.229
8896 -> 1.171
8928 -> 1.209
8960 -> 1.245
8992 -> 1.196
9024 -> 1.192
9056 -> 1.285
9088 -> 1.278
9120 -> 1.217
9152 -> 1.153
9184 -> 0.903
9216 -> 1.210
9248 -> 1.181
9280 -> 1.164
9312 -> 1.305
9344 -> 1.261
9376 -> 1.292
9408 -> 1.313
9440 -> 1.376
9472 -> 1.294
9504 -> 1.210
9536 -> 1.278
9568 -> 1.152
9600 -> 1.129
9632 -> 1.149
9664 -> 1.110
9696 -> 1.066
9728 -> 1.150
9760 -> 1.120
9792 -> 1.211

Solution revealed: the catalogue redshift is 0.558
